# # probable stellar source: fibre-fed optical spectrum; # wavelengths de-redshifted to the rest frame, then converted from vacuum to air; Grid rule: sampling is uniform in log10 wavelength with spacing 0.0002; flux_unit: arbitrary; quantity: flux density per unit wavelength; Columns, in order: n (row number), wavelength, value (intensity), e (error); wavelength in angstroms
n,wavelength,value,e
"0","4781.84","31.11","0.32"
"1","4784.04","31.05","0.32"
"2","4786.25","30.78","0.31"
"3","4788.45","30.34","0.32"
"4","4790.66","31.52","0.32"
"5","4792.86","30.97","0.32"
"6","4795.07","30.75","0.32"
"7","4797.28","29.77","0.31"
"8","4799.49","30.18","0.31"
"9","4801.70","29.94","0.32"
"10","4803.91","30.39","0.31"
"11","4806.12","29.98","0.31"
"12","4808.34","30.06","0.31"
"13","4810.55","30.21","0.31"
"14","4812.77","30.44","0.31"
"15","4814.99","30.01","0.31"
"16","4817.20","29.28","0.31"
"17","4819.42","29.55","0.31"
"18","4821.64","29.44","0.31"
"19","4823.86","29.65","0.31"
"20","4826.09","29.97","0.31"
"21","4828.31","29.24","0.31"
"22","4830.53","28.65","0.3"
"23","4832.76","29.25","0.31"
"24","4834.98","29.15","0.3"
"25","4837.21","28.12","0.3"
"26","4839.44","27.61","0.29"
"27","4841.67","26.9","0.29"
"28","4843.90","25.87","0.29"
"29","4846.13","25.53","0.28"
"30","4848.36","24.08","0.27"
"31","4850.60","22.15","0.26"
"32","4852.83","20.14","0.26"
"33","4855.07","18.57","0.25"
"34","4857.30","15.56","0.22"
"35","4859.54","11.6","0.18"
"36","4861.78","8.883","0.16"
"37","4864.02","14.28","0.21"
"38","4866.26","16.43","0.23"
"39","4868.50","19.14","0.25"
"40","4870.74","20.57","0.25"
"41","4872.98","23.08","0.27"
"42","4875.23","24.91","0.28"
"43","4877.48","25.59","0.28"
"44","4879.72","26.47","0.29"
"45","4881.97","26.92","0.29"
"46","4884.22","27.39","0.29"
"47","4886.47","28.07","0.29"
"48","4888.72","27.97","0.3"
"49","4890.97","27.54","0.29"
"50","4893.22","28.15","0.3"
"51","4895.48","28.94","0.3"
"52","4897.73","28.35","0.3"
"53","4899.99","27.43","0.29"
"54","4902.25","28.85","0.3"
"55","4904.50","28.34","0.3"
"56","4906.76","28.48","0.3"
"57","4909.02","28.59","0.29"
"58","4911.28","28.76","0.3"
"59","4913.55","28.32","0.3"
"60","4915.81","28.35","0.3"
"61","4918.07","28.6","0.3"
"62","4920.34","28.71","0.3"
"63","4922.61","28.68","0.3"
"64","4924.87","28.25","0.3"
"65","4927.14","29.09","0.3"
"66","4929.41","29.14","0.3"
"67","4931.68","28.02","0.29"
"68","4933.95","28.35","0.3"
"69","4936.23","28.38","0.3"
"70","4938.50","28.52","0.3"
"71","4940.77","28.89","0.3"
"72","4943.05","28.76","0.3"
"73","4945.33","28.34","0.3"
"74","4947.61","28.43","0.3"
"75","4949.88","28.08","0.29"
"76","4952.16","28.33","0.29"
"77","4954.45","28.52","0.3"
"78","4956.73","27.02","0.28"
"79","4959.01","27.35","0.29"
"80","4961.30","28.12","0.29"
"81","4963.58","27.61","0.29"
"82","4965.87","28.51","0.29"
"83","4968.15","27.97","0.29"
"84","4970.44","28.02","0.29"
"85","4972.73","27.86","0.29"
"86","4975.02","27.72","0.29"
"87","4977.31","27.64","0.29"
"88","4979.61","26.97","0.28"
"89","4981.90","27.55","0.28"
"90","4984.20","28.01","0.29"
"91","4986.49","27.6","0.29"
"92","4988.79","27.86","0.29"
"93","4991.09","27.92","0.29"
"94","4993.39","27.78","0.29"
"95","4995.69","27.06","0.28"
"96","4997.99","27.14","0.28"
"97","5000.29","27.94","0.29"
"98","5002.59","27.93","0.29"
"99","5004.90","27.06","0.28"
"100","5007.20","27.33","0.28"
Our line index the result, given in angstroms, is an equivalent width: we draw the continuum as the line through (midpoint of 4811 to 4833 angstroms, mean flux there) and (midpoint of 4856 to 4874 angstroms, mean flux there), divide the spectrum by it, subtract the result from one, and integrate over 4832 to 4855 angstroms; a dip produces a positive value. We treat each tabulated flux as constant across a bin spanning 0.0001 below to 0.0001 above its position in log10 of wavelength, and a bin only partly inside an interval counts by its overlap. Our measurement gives -2.6 angstroms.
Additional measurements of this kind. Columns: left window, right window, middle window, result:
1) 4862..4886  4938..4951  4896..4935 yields -4.0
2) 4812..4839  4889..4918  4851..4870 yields 8.5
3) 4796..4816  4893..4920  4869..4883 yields 2.2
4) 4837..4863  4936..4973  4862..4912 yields -3.6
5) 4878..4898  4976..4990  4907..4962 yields -1.5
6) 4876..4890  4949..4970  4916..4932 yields -0.7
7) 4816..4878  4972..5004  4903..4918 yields -1.8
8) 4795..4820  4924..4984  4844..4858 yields 3.8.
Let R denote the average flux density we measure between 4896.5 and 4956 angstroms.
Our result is 28.5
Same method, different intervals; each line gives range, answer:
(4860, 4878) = 18.6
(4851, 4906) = 23.1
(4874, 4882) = 25.8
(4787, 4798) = 30.7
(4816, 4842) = 29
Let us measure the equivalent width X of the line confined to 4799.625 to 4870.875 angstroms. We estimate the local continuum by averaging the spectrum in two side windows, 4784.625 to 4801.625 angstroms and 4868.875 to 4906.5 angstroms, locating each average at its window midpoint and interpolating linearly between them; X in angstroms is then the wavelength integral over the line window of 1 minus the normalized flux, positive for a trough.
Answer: 9.5 angstroms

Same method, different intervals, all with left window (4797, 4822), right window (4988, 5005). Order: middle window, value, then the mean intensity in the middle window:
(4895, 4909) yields 0.2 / 28.4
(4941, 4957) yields -0.1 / 28.3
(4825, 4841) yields 0.5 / 28.8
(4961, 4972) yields 0.0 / 28.1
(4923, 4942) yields -0.1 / 28.6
